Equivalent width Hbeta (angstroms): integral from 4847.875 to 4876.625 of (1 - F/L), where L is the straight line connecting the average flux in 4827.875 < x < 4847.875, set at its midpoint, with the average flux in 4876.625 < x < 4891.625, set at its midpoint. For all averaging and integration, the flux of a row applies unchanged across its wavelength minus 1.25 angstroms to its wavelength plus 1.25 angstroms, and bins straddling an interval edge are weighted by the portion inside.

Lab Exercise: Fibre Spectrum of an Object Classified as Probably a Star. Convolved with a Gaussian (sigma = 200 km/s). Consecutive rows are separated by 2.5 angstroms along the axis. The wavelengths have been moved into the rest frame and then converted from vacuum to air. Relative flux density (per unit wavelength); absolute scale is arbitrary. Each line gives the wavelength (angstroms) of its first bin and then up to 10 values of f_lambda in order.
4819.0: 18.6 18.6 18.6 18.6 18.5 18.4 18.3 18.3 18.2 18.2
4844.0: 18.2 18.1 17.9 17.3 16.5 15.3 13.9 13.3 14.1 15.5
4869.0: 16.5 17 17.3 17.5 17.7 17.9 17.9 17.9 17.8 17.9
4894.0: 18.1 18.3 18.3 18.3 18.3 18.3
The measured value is 3.3 angstroms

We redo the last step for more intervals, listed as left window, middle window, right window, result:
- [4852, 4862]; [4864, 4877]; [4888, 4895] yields -0.22 angstroms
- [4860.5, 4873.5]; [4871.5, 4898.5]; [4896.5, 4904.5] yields -1.35 angstroms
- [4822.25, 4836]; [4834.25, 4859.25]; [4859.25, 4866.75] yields -1.80 angstroms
